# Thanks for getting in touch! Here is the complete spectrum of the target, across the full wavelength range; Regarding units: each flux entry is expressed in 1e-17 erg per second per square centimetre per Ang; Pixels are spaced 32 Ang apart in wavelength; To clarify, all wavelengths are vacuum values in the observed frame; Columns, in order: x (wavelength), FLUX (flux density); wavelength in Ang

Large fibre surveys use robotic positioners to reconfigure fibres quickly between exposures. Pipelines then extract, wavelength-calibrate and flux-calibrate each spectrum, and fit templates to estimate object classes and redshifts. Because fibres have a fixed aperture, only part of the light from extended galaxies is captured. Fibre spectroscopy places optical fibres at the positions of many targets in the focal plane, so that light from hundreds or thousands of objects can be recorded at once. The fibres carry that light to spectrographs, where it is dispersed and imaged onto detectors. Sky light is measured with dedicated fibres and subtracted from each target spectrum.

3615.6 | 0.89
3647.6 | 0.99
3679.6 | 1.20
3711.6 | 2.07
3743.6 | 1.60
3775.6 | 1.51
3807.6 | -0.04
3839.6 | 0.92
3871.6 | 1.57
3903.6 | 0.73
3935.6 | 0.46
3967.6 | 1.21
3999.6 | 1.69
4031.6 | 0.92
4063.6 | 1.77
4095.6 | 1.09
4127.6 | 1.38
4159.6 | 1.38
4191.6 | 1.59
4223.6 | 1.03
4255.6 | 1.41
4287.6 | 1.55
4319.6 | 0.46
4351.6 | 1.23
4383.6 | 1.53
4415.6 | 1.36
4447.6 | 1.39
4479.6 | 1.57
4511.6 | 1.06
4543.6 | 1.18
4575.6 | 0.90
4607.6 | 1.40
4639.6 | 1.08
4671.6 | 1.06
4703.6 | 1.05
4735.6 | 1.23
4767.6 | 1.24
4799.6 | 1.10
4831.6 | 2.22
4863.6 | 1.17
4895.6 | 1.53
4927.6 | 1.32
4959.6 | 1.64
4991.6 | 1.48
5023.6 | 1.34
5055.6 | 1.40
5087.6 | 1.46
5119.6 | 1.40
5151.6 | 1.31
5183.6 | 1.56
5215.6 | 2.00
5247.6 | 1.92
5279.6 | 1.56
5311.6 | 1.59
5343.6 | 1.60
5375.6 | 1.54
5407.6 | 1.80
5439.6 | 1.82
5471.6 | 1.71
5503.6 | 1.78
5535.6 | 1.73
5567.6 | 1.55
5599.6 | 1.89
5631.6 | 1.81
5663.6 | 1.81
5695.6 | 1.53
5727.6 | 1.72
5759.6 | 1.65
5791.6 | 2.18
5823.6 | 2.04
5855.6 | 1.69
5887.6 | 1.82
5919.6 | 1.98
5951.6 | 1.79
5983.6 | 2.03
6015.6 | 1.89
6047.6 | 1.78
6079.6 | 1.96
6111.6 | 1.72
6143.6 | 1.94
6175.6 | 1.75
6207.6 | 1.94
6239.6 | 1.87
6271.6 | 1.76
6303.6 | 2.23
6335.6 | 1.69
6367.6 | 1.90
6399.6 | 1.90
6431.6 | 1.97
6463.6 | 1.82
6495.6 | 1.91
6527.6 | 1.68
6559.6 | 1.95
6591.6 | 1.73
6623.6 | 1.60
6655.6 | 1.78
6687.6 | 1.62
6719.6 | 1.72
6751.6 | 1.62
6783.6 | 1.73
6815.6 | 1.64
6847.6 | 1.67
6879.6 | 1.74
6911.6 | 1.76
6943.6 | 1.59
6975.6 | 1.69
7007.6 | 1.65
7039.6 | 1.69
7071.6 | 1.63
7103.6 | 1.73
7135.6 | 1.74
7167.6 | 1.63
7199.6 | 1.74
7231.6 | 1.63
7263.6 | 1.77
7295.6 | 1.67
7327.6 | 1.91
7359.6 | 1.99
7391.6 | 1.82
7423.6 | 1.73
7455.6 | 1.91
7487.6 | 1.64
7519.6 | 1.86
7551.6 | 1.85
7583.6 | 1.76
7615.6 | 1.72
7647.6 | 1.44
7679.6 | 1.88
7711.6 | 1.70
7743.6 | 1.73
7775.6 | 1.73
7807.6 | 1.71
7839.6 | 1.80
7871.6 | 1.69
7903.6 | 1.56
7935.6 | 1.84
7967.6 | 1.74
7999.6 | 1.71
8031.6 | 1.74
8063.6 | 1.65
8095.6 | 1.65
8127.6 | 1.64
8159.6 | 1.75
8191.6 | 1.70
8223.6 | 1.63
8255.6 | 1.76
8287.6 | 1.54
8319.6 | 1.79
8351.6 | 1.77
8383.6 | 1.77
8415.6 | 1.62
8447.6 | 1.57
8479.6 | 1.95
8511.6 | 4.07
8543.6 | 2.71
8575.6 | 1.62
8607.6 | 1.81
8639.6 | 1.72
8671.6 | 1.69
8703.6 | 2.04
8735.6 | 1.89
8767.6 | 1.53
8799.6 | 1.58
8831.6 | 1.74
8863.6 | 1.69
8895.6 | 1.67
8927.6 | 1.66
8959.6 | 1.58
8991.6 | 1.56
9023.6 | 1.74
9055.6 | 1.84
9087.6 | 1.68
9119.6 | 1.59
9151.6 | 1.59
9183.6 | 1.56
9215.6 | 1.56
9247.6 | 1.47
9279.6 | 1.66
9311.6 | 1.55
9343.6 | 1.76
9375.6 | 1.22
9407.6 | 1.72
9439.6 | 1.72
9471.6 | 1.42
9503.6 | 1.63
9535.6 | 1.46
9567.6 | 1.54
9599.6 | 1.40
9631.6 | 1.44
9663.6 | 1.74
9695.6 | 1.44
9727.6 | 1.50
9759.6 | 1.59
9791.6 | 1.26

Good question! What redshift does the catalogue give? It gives 0.296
